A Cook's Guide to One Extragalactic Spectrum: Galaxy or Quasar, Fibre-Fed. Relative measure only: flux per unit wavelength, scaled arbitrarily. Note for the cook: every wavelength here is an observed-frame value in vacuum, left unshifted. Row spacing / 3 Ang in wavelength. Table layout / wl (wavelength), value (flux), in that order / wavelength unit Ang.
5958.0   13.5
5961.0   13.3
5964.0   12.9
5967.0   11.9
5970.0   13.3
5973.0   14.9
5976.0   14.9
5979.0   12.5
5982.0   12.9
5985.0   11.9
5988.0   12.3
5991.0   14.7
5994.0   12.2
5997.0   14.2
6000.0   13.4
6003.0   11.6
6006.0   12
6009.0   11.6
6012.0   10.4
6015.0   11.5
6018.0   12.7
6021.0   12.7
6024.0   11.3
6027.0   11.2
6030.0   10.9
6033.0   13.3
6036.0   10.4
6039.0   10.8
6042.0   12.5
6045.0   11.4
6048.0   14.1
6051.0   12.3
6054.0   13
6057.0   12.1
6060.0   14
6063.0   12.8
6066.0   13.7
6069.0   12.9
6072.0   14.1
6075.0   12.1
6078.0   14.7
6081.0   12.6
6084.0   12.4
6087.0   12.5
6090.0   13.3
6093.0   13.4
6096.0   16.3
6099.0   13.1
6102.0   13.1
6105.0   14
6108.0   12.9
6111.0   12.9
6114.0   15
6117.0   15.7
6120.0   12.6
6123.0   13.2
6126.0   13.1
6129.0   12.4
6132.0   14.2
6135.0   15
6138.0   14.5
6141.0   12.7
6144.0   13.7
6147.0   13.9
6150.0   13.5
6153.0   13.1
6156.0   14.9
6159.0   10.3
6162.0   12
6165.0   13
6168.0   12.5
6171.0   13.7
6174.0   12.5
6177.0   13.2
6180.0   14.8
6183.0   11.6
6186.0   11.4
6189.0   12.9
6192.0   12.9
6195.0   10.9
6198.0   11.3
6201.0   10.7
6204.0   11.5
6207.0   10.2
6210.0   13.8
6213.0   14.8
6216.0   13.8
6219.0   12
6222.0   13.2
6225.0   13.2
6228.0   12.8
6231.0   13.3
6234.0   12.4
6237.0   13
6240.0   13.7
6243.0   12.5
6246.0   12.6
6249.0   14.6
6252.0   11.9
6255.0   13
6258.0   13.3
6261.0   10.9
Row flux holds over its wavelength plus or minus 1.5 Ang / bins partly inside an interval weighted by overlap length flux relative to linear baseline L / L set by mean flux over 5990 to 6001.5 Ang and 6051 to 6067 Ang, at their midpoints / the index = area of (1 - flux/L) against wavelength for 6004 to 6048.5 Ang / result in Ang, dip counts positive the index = 5.27 Ang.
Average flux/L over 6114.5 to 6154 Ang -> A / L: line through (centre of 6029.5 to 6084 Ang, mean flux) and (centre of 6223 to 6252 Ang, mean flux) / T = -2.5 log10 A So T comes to -0.07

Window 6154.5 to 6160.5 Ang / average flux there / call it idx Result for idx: 12.6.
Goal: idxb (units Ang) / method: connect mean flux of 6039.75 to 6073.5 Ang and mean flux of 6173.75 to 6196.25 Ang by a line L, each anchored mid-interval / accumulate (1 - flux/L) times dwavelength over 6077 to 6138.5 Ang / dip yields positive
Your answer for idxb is -4.1 Ang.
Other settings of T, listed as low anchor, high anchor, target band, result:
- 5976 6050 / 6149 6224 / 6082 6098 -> -0.10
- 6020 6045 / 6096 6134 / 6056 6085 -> -0.05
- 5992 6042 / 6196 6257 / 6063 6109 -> -0.10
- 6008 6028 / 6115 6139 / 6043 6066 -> -0.04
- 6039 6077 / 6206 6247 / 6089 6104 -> -0.08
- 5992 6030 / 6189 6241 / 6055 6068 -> -0.08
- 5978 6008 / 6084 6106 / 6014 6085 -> 0.06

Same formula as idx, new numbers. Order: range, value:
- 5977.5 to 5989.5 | 12.4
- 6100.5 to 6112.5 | 13.2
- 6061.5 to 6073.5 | 13.4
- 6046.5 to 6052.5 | 13.2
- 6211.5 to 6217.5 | 14.3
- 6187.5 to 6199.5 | 12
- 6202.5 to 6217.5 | 12.8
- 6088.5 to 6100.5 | 14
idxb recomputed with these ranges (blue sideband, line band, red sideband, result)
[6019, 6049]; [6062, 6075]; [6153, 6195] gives -1.30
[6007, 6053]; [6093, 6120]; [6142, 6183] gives -3.10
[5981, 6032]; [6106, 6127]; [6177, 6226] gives -2.22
